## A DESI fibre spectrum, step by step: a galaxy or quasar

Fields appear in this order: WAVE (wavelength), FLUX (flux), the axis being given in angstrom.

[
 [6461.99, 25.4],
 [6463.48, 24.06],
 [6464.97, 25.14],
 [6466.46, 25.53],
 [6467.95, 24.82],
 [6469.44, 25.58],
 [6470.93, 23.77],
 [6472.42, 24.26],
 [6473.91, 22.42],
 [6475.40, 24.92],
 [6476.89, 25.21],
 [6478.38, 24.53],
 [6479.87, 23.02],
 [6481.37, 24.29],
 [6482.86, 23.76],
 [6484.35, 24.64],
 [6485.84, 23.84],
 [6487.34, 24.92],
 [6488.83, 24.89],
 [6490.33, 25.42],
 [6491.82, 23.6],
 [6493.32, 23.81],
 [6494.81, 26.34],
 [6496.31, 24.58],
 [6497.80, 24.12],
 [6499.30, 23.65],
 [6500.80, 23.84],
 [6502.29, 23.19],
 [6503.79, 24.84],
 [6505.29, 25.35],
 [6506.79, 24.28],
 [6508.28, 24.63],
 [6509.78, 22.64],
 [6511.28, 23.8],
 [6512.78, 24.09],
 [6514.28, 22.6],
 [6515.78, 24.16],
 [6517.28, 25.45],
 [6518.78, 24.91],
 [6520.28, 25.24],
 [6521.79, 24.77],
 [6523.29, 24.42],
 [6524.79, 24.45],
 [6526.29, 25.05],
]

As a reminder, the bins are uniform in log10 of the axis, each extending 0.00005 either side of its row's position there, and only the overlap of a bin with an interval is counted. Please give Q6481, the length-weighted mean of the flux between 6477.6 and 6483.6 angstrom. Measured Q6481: 23.9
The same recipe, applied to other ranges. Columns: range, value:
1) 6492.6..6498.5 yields 24.8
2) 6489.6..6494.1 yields 24.3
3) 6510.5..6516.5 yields 23.6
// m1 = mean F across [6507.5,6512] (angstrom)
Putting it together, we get 23.7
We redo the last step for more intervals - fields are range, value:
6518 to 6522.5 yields 24.9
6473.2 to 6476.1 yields 23.7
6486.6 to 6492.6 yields 24.7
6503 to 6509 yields 24.8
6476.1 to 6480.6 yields 24.3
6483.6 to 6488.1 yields 24.5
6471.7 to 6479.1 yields 24.3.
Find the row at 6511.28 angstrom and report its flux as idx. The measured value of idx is 23.8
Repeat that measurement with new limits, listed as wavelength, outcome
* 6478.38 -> 24.53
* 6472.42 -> 24.26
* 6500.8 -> 23.84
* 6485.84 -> 23.84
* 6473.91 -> 22.42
